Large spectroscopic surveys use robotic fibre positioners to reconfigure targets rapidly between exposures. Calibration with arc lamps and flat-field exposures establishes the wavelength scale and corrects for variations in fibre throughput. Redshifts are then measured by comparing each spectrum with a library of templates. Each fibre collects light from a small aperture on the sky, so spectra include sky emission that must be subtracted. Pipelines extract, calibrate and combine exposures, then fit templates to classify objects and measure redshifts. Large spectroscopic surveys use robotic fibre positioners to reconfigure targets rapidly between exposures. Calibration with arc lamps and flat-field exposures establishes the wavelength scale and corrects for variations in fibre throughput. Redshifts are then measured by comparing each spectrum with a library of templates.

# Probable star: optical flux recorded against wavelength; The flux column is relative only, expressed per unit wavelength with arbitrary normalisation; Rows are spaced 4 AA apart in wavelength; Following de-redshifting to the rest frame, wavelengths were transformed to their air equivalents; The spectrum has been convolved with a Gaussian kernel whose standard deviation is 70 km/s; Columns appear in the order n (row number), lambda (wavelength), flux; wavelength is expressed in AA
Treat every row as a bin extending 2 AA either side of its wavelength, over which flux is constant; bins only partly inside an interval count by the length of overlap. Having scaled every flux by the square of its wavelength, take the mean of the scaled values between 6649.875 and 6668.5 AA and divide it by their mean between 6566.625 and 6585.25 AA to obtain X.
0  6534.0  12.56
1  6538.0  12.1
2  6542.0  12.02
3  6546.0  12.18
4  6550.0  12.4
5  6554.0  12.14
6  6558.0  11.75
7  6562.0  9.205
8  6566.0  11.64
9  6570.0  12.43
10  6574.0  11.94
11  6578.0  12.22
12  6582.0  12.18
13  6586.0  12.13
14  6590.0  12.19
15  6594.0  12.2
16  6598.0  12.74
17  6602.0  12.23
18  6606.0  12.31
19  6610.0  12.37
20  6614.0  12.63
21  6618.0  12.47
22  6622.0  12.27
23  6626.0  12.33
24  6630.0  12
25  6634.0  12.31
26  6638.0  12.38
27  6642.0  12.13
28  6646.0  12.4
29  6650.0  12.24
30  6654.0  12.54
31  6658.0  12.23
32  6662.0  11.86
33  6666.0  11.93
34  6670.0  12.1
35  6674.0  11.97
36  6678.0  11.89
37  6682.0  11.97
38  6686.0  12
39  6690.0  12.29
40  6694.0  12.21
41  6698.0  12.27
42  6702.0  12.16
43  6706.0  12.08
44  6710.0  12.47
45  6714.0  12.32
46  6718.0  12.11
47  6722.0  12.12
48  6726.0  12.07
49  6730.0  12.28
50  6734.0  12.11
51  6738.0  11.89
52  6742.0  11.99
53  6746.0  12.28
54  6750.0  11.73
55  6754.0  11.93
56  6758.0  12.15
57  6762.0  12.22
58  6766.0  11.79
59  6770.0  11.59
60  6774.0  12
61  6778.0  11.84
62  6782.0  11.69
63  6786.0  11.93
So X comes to 1.03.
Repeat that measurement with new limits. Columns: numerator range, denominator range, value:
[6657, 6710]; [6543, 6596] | 1.05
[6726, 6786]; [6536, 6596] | 1.06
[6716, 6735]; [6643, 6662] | 1.01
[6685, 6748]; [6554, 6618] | 1.05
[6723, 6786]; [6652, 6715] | 1.01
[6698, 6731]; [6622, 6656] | 1.02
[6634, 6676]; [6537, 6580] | 1.06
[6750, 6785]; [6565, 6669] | 1.02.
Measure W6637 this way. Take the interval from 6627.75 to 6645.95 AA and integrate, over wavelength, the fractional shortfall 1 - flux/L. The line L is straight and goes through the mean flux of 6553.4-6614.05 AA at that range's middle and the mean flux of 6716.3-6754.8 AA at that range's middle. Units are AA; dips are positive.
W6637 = -0.3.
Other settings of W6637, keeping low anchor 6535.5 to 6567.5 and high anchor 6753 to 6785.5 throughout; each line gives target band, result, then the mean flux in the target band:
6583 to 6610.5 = -1.3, 12.3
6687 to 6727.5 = -1.2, 12.2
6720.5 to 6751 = -0.5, 12.1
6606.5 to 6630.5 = -1.2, 12.4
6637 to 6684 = -1.3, 12.1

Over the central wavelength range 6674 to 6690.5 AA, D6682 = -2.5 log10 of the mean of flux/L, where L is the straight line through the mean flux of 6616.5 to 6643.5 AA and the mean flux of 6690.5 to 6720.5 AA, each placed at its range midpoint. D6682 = 0.02 mag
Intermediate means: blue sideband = 12.3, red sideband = 12.2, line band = 12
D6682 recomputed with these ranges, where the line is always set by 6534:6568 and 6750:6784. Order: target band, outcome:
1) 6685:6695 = -0.03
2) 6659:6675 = -0.01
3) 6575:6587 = -0.04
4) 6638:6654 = -0.05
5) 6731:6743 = -0.01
